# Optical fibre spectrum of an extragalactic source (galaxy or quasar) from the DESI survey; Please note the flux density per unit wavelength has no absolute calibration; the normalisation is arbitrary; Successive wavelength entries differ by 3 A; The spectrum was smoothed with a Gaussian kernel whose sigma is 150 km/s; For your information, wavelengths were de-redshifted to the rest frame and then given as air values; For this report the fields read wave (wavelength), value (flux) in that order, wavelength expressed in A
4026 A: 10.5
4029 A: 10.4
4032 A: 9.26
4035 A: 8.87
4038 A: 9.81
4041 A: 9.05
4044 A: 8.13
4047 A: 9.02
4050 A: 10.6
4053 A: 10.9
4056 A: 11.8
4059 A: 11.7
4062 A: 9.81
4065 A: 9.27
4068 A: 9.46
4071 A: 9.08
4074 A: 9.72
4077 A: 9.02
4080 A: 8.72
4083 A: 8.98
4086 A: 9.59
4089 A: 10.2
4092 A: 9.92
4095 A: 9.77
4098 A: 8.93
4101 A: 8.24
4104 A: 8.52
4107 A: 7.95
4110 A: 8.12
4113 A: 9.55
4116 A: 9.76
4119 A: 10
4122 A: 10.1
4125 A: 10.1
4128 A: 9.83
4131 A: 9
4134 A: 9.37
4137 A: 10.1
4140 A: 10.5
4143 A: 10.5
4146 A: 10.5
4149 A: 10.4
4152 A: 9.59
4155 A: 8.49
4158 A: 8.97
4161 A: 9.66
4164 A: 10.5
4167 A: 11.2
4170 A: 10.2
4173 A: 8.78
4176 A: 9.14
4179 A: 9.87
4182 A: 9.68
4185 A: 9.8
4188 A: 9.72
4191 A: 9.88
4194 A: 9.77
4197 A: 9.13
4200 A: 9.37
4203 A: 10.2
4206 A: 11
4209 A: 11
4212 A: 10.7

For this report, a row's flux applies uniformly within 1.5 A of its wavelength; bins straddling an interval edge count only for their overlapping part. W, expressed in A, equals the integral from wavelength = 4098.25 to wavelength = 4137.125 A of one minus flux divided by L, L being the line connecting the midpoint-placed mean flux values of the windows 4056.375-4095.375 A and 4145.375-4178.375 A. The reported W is 1.92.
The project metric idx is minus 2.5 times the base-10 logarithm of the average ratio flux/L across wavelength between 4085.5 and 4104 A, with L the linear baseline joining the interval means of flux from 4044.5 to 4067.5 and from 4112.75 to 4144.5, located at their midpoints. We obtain 0.08 mag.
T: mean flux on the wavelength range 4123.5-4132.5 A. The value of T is 9.64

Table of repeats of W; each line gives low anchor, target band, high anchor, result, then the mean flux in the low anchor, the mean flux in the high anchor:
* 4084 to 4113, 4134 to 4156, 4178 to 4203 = -1.5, 9.05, 9.68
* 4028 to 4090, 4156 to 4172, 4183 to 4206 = -0.4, 9.68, 9.78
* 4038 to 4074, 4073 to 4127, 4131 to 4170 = 3.4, 9.88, 9.95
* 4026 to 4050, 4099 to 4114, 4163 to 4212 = 1.9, 9.39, 9.97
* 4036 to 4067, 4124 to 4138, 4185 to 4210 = 0.5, 9.98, 9.98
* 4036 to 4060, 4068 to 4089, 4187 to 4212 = 1.6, 10.1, 10.1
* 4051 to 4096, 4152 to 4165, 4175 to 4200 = 0.4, 9.87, 9.62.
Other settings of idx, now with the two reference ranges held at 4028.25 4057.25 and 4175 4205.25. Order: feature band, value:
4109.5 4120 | 0.032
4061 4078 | 0.040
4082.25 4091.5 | 0.007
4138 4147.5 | -0.082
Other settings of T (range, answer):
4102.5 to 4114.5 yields 8.54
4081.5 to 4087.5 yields 9.29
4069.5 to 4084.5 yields 9.1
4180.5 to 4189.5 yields 9.73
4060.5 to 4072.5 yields 9.4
